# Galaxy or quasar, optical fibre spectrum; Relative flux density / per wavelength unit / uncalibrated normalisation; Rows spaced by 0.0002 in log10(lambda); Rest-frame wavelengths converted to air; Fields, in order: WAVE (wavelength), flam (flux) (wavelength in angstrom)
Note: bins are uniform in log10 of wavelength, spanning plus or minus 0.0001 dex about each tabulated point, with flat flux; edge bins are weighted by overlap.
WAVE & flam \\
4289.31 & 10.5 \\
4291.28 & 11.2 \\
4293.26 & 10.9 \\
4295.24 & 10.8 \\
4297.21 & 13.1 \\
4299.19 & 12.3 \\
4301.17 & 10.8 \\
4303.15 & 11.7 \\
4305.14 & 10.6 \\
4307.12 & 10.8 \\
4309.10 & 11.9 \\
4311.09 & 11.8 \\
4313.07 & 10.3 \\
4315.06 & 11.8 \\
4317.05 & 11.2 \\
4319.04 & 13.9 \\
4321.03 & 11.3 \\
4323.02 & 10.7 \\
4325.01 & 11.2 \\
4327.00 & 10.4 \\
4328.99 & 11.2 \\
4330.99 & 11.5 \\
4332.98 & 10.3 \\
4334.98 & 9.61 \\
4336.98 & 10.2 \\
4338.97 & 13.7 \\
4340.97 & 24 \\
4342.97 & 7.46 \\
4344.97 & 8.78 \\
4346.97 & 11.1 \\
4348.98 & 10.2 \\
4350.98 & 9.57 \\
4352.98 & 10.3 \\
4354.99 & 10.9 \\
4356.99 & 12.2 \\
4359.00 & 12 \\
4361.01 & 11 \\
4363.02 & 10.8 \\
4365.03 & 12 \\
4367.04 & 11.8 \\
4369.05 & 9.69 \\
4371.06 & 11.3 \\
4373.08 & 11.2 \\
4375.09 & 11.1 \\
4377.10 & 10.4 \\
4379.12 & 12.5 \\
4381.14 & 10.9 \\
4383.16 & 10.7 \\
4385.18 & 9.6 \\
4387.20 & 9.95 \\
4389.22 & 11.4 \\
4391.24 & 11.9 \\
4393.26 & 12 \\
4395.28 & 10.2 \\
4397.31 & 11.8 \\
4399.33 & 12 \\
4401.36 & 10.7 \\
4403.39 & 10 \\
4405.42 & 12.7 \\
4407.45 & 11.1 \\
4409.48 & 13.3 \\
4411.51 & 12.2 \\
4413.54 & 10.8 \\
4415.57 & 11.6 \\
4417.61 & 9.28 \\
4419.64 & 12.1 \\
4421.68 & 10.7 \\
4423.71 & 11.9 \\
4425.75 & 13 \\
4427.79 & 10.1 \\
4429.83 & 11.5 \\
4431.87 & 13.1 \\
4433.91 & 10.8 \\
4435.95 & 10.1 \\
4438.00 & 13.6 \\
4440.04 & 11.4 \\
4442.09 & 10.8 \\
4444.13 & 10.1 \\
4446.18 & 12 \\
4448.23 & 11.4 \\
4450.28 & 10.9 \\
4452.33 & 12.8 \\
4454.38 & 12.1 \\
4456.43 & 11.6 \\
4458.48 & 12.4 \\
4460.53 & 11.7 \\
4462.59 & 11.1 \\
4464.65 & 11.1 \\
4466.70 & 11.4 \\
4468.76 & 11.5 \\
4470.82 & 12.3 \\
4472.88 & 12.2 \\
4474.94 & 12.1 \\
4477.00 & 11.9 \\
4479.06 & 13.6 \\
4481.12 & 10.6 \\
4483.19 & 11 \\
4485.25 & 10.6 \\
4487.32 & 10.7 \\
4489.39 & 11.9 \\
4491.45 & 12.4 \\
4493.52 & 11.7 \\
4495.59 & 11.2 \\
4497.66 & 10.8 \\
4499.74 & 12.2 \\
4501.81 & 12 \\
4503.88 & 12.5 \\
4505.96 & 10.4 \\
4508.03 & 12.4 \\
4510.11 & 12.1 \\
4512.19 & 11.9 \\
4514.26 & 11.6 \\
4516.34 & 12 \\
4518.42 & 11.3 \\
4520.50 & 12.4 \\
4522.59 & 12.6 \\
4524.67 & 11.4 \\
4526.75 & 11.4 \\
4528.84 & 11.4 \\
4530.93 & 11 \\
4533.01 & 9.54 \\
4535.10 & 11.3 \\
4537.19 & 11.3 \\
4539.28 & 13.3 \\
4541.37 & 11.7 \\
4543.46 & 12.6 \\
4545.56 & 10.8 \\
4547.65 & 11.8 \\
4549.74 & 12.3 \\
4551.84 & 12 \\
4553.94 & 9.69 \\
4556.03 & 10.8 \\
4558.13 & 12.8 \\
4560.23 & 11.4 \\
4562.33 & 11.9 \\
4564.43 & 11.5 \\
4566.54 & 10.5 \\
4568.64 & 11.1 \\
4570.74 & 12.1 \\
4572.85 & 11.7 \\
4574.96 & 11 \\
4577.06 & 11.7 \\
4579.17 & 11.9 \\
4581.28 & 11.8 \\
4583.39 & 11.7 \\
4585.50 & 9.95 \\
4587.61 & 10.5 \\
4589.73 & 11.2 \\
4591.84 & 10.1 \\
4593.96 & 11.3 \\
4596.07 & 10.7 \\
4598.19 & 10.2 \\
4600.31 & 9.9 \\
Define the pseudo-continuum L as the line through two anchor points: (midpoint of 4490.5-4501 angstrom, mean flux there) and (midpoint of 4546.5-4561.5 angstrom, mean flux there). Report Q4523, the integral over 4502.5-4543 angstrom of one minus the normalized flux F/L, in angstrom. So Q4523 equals -0.2 angstrom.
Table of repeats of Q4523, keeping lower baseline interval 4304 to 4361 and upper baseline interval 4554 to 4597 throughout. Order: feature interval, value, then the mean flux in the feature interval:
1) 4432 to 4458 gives -0.5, 11.5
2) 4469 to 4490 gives -0.7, 11.7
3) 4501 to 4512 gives -0.6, 11.9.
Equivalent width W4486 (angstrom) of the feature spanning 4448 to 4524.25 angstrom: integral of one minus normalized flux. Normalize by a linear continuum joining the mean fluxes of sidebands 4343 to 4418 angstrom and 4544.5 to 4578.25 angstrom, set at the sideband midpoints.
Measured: -3.2 angstrom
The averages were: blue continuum 11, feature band 11.7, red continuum 11.4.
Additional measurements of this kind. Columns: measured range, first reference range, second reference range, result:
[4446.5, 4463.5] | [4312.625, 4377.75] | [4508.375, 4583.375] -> -0.4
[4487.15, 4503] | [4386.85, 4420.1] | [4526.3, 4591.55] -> -0.4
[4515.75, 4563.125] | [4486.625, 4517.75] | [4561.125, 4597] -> -0.5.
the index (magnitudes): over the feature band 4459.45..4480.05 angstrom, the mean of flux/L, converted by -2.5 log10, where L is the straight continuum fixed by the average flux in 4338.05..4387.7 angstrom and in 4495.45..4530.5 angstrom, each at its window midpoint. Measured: -0.02 mag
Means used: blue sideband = 11.3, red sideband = 11.7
